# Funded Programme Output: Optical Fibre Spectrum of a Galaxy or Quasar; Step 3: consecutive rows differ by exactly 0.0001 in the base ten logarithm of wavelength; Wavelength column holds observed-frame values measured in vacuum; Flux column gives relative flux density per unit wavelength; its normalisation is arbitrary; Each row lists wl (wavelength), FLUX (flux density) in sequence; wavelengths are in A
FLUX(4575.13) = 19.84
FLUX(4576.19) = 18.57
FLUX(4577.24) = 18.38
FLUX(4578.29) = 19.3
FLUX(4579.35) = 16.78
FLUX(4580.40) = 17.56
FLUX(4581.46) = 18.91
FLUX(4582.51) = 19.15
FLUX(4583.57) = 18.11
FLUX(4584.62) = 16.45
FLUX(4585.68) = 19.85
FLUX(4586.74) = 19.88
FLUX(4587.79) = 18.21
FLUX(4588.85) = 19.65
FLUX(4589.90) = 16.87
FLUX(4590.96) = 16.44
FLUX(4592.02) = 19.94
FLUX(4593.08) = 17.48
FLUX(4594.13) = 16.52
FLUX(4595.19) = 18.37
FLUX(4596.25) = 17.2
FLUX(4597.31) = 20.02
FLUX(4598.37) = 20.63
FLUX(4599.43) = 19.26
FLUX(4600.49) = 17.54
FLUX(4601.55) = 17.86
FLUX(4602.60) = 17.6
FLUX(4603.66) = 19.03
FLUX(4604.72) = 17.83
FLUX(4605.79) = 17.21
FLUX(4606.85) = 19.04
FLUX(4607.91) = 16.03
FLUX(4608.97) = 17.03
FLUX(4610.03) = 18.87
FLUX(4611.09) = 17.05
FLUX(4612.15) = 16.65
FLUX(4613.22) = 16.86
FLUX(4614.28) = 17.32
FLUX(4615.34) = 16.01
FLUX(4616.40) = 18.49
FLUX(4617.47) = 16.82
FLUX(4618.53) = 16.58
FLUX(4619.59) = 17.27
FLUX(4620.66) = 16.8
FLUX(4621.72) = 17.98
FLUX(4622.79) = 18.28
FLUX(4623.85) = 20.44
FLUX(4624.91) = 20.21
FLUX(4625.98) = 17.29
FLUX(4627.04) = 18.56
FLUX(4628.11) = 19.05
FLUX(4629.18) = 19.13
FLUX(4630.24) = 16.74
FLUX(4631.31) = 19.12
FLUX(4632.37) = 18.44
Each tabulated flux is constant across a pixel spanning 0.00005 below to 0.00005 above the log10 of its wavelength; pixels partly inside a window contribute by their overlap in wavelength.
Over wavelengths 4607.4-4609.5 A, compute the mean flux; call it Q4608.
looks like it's 16.6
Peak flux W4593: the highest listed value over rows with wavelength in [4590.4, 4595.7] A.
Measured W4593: 19.94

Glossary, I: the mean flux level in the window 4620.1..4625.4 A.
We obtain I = 18.7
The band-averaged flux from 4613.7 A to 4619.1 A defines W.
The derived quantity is 17.1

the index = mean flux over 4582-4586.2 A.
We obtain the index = 18.4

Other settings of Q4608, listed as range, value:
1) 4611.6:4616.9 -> 17.1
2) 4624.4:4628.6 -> 18.7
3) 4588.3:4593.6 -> 18.1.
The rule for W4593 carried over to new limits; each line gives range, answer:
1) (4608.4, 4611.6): 18.87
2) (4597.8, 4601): 20.63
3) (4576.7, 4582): 19.3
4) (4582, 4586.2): 19.85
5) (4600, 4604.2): 19.03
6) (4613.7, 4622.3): 18.49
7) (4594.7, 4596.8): 18.37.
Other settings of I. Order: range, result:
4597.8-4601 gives 19.1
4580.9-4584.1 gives 18.7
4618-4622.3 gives 17.2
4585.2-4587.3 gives 19.9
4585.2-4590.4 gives 18.9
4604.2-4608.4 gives 17.5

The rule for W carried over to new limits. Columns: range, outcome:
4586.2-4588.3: 19.1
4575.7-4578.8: 18.8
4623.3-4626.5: 19.3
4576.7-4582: 18.2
